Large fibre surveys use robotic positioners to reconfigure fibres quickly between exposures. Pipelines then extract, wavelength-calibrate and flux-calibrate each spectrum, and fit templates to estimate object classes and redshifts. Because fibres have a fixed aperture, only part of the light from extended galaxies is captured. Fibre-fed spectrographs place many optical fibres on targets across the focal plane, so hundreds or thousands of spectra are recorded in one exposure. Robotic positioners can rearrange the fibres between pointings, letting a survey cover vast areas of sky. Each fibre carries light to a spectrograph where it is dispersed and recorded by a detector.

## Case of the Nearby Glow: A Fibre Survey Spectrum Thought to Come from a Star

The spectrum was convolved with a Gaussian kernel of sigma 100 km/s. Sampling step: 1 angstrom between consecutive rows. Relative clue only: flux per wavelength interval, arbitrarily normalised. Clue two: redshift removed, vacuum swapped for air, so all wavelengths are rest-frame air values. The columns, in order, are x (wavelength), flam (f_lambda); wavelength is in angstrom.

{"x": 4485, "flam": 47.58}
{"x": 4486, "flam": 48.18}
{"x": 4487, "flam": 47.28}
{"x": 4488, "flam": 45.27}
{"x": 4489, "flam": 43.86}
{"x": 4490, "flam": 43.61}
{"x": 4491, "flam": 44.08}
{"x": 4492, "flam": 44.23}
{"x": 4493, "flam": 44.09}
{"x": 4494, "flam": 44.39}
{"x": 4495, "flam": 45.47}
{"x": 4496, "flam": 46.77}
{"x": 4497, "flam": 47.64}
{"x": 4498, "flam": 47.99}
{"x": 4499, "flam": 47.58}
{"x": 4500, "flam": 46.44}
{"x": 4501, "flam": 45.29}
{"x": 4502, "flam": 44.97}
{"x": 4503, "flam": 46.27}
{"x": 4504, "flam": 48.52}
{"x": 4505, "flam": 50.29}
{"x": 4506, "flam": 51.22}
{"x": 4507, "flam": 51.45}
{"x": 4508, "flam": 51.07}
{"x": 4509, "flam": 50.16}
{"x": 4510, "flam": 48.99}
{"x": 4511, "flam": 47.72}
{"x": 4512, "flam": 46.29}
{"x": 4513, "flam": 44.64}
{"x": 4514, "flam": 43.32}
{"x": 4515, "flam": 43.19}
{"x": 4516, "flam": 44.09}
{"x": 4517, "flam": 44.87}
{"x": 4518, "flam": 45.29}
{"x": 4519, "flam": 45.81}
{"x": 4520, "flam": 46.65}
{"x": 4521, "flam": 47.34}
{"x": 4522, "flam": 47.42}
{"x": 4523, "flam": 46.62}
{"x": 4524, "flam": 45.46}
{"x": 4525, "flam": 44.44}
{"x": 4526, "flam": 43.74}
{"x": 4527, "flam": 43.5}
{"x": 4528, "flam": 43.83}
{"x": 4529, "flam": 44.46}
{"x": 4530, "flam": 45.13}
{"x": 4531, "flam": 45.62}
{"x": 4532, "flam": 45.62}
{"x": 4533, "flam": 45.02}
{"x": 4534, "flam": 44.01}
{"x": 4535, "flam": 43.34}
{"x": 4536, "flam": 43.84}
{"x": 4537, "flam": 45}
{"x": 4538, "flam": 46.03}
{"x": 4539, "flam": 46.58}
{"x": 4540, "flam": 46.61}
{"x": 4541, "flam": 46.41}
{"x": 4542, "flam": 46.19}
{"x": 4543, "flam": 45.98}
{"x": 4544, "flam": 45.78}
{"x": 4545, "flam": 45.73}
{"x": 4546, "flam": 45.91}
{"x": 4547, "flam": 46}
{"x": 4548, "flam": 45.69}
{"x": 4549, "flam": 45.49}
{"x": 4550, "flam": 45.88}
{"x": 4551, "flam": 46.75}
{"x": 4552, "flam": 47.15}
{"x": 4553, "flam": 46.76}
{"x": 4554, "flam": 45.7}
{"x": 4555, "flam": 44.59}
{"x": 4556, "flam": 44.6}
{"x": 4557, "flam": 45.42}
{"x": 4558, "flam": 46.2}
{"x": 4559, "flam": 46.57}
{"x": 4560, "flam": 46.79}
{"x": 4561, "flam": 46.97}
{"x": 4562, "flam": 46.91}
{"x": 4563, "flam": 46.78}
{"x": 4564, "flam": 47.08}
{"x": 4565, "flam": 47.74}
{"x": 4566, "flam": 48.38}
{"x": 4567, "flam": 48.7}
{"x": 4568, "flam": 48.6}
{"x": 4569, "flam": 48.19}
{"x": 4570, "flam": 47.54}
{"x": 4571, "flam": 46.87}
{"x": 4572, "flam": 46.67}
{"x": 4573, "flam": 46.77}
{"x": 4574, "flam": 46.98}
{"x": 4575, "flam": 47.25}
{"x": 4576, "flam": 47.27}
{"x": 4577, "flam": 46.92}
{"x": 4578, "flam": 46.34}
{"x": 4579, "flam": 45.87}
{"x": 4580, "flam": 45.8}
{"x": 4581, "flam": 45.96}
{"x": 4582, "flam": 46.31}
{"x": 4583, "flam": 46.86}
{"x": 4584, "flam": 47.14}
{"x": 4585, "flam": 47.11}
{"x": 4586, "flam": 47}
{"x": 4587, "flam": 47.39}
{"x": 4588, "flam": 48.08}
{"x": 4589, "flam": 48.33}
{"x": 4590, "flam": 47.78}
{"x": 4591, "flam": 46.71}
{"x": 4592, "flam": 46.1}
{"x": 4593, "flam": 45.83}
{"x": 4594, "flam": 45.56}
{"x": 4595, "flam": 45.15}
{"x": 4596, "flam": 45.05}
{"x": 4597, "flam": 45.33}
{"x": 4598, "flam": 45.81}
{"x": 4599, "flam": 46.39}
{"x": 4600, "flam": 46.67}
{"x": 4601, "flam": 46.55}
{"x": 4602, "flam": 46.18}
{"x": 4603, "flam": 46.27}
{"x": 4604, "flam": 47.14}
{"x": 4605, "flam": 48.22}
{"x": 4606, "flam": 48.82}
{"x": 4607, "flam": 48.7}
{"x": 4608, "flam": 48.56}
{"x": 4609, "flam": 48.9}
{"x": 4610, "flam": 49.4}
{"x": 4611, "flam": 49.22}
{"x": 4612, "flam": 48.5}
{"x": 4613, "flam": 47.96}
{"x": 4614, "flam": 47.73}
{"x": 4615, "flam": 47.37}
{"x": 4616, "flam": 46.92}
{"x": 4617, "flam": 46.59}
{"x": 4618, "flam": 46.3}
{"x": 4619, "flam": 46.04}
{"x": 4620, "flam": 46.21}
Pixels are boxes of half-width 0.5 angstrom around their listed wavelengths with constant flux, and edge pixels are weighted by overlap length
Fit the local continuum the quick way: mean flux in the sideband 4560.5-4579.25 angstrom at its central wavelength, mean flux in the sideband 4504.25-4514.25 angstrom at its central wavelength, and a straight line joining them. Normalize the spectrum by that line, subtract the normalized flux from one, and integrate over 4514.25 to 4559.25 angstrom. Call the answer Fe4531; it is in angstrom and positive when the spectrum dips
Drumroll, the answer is 2.4 angstrom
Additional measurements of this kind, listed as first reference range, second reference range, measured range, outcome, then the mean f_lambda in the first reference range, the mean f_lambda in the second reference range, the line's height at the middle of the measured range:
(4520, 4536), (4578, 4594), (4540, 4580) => -0.5 angstrom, 45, 46.8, 46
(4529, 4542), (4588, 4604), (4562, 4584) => -0.6 angstrom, 45.3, 46.3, 45.9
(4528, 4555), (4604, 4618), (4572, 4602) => 0.4 angstrom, 45.6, 48.1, 47.2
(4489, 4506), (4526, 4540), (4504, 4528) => -0.6 angstrom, 46.2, 44.8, 45.5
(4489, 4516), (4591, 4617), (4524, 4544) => 0.7 angstrom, 46.7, 47.1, 46.8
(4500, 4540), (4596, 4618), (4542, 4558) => 0.2 angstrom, 46.1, 47.4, 46.5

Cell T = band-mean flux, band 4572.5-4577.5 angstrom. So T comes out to 47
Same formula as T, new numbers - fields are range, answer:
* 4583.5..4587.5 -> 47.2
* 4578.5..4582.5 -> 46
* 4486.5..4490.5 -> 45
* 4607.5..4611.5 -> 49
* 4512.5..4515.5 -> 43.7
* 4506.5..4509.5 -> 50.9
